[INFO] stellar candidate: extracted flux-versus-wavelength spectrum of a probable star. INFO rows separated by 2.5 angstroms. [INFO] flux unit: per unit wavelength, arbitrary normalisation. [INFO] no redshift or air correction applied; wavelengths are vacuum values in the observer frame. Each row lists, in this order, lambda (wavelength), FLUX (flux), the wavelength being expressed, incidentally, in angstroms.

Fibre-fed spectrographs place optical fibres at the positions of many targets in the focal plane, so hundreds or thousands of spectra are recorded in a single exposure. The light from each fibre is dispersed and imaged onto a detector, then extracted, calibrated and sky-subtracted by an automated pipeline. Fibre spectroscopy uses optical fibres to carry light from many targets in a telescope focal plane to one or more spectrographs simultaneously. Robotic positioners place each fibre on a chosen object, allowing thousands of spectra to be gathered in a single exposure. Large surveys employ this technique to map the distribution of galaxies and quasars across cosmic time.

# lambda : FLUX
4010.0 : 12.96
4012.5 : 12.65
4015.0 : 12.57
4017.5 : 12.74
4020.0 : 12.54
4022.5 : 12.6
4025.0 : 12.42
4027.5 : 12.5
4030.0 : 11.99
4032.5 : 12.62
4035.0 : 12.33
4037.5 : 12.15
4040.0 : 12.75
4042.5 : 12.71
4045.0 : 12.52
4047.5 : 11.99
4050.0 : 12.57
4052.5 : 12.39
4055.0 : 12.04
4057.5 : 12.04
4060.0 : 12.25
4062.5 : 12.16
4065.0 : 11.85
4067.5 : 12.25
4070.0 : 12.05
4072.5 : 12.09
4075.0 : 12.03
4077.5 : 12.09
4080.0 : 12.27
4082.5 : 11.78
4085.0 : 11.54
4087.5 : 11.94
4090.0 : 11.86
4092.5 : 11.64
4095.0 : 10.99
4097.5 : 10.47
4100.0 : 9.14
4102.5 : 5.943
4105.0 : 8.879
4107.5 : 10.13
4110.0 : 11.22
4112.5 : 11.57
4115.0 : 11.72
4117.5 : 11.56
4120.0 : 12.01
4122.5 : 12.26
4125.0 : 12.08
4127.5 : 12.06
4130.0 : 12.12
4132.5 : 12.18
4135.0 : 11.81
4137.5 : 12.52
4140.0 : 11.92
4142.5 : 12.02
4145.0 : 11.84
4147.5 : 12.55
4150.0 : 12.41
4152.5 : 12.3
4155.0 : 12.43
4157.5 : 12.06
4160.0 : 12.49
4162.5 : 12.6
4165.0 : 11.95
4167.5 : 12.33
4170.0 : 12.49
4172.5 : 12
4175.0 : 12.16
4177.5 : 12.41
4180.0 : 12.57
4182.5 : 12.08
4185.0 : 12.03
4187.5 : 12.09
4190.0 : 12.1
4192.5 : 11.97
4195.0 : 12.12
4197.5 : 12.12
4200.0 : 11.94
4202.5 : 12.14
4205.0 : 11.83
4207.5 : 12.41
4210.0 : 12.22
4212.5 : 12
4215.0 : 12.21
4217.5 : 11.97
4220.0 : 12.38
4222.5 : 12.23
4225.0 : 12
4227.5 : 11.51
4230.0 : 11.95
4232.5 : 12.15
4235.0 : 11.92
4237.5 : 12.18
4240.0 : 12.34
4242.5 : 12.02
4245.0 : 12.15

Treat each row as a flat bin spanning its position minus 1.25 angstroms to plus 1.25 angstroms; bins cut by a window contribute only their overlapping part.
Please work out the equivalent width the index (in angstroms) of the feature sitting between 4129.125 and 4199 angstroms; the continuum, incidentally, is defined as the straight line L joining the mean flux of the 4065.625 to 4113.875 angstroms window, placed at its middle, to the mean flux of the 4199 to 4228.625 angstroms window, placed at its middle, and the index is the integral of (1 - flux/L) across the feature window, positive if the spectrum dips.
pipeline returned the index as -3.2 angstroms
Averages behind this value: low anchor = 11.1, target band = 12.2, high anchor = 12.1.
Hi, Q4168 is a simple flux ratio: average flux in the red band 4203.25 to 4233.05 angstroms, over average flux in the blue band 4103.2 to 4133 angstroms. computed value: 1.06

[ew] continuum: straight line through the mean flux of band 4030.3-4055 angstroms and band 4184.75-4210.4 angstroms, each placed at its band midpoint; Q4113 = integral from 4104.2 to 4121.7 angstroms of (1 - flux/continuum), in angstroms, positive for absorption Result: 1.7 angstroms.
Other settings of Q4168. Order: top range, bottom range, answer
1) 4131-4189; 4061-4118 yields 1.09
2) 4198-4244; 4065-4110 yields 1.09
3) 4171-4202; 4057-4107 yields 1.08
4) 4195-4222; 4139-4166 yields 0.99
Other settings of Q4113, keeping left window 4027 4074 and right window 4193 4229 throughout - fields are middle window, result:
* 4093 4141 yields 4.3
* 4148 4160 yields -0.2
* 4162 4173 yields -0.1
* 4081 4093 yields 0.4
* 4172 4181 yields -0.1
